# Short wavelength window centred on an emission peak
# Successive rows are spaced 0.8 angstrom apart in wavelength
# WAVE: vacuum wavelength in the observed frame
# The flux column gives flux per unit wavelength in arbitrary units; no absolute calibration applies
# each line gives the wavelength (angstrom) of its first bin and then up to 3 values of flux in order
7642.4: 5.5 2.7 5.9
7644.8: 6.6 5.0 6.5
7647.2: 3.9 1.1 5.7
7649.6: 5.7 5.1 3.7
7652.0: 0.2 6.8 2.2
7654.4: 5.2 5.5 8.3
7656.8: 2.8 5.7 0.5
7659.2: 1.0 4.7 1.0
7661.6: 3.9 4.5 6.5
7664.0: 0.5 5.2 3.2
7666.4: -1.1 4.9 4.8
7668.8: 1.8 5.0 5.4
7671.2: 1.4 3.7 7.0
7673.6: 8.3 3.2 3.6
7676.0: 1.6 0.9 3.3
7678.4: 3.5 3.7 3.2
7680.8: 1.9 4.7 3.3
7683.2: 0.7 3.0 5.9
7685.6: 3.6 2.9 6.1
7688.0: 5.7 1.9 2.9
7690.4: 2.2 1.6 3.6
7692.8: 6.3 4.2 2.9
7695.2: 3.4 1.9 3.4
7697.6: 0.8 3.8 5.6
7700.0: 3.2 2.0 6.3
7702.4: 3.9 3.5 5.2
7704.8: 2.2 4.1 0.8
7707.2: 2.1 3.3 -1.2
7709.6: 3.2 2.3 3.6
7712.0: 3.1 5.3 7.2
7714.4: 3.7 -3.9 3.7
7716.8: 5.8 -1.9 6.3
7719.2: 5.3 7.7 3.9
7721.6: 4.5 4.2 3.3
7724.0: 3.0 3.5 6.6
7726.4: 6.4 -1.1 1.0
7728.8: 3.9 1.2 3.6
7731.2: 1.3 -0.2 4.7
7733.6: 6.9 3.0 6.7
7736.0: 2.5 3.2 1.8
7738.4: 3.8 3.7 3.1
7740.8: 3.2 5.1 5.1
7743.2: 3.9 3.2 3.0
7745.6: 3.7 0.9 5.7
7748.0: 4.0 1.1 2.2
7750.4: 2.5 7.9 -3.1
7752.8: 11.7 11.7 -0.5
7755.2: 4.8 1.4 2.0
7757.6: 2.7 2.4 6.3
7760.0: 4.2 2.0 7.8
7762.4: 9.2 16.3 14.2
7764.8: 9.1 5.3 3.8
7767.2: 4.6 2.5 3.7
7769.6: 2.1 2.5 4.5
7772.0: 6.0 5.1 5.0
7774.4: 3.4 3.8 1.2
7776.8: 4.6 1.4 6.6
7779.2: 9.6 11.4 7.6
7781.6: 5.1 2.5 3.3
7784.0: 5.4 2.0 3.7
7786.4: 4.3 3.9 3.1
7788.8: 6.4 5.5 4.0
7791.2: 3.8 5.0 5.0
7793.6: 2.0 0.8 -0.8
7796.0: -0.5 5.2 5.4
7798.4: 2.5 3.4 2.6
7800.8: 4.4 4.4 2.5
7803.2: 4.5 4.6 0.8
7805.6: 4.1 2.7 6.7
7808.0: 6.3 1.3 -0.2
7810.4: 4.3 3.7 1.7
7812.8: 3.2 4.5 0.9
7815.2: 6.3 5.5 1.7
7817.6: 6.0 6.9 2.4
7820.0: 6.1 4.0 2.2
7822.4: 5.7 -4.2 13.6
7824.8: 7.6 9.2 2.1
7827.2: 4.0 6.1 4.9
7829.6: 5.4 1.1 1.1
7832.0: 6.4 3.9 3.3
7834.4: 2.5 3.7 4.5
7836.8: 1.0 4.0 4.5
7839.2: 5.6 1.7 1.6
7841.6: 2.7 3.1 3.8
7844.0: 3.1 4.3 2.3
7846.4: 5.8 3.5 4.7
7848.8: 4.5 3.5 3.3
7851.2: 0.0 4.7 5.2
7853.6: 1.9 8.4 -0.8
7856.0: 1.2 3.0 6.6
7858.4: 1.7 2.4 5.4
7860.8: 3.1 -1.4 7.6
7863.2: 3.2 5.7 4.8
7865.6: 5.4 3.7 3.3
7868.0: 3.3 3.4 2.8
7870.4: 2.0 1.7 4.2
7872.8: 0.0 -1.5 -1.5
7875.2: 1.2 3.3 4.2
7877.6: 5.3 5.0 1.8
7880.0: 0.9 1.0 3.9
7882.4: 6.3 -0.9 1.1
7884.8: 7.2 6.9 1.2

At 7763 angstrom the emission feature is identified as [S II]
